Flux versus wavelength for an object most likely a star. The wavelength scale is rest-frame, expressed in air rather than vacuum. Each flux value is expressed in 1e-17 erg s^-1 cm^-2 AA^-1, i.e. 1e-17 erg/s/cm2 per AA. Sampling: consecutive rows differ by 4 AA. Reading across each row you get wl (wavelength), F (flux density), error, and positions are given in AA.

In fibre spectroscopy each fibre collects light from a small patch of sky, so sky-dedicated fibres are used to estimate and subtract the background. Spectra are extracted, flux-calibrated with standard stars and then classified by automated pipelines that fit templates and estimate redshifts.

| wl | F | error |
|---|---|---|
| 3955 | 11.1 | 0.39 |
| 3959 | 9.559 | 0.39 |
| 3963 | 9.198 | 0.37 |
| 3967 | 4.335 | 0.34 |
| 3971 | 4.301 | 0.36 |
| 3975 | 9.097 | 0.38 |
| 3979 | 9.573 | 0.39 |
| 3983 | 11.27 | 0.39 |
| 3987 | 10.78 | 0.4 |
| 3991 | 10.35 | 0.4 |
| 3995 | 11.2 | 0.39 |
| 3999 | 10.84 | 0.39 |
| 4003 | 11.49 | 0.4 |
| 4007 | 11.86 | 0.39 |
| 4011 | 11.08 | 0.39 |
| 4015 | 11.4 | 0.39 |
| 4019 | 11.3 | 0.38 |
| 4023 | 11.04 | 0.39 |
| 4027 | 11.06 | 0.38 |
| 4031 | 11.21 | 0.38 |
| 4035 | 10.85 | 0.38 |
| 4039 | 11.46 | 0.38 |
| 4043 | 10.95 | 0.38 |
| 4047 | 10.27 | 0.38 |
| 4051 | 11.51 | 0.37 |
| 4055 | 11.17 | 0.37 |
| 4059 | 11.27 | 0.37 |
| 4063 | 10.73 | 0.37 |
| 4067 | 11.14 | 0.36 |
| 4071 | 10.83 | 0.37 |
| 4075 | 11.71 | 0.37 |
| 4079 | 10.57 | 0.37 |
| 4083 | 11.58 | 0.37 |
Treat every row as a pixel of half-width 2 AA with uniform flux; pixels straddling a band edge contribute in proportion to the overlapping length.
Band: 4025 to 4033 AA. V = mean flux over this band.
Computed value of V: 11.1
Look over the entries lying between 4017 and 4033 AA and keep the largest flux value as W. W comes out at 11.3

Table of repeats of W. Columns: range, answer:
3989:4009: 11.86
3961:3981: 9.573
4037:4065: 11.51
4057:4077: 11.71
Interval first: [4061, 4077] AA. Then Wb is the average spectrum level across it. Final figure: 11.1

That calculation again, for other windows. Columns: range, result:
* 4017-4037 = 11.1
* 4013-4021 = 11.4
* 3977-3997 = 10.6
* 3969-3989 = 9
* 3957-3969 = 7.7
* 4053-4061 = 11.2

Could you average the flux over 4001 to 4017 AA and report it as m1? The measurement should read 11.5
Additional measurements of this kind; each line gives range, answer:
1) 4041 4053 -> 10.9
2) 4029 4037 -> 11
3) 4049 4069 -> 11.2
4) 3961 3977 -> 6.73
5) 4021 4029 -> 11.1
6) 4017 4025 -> 11.2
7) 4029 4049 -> 10.9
